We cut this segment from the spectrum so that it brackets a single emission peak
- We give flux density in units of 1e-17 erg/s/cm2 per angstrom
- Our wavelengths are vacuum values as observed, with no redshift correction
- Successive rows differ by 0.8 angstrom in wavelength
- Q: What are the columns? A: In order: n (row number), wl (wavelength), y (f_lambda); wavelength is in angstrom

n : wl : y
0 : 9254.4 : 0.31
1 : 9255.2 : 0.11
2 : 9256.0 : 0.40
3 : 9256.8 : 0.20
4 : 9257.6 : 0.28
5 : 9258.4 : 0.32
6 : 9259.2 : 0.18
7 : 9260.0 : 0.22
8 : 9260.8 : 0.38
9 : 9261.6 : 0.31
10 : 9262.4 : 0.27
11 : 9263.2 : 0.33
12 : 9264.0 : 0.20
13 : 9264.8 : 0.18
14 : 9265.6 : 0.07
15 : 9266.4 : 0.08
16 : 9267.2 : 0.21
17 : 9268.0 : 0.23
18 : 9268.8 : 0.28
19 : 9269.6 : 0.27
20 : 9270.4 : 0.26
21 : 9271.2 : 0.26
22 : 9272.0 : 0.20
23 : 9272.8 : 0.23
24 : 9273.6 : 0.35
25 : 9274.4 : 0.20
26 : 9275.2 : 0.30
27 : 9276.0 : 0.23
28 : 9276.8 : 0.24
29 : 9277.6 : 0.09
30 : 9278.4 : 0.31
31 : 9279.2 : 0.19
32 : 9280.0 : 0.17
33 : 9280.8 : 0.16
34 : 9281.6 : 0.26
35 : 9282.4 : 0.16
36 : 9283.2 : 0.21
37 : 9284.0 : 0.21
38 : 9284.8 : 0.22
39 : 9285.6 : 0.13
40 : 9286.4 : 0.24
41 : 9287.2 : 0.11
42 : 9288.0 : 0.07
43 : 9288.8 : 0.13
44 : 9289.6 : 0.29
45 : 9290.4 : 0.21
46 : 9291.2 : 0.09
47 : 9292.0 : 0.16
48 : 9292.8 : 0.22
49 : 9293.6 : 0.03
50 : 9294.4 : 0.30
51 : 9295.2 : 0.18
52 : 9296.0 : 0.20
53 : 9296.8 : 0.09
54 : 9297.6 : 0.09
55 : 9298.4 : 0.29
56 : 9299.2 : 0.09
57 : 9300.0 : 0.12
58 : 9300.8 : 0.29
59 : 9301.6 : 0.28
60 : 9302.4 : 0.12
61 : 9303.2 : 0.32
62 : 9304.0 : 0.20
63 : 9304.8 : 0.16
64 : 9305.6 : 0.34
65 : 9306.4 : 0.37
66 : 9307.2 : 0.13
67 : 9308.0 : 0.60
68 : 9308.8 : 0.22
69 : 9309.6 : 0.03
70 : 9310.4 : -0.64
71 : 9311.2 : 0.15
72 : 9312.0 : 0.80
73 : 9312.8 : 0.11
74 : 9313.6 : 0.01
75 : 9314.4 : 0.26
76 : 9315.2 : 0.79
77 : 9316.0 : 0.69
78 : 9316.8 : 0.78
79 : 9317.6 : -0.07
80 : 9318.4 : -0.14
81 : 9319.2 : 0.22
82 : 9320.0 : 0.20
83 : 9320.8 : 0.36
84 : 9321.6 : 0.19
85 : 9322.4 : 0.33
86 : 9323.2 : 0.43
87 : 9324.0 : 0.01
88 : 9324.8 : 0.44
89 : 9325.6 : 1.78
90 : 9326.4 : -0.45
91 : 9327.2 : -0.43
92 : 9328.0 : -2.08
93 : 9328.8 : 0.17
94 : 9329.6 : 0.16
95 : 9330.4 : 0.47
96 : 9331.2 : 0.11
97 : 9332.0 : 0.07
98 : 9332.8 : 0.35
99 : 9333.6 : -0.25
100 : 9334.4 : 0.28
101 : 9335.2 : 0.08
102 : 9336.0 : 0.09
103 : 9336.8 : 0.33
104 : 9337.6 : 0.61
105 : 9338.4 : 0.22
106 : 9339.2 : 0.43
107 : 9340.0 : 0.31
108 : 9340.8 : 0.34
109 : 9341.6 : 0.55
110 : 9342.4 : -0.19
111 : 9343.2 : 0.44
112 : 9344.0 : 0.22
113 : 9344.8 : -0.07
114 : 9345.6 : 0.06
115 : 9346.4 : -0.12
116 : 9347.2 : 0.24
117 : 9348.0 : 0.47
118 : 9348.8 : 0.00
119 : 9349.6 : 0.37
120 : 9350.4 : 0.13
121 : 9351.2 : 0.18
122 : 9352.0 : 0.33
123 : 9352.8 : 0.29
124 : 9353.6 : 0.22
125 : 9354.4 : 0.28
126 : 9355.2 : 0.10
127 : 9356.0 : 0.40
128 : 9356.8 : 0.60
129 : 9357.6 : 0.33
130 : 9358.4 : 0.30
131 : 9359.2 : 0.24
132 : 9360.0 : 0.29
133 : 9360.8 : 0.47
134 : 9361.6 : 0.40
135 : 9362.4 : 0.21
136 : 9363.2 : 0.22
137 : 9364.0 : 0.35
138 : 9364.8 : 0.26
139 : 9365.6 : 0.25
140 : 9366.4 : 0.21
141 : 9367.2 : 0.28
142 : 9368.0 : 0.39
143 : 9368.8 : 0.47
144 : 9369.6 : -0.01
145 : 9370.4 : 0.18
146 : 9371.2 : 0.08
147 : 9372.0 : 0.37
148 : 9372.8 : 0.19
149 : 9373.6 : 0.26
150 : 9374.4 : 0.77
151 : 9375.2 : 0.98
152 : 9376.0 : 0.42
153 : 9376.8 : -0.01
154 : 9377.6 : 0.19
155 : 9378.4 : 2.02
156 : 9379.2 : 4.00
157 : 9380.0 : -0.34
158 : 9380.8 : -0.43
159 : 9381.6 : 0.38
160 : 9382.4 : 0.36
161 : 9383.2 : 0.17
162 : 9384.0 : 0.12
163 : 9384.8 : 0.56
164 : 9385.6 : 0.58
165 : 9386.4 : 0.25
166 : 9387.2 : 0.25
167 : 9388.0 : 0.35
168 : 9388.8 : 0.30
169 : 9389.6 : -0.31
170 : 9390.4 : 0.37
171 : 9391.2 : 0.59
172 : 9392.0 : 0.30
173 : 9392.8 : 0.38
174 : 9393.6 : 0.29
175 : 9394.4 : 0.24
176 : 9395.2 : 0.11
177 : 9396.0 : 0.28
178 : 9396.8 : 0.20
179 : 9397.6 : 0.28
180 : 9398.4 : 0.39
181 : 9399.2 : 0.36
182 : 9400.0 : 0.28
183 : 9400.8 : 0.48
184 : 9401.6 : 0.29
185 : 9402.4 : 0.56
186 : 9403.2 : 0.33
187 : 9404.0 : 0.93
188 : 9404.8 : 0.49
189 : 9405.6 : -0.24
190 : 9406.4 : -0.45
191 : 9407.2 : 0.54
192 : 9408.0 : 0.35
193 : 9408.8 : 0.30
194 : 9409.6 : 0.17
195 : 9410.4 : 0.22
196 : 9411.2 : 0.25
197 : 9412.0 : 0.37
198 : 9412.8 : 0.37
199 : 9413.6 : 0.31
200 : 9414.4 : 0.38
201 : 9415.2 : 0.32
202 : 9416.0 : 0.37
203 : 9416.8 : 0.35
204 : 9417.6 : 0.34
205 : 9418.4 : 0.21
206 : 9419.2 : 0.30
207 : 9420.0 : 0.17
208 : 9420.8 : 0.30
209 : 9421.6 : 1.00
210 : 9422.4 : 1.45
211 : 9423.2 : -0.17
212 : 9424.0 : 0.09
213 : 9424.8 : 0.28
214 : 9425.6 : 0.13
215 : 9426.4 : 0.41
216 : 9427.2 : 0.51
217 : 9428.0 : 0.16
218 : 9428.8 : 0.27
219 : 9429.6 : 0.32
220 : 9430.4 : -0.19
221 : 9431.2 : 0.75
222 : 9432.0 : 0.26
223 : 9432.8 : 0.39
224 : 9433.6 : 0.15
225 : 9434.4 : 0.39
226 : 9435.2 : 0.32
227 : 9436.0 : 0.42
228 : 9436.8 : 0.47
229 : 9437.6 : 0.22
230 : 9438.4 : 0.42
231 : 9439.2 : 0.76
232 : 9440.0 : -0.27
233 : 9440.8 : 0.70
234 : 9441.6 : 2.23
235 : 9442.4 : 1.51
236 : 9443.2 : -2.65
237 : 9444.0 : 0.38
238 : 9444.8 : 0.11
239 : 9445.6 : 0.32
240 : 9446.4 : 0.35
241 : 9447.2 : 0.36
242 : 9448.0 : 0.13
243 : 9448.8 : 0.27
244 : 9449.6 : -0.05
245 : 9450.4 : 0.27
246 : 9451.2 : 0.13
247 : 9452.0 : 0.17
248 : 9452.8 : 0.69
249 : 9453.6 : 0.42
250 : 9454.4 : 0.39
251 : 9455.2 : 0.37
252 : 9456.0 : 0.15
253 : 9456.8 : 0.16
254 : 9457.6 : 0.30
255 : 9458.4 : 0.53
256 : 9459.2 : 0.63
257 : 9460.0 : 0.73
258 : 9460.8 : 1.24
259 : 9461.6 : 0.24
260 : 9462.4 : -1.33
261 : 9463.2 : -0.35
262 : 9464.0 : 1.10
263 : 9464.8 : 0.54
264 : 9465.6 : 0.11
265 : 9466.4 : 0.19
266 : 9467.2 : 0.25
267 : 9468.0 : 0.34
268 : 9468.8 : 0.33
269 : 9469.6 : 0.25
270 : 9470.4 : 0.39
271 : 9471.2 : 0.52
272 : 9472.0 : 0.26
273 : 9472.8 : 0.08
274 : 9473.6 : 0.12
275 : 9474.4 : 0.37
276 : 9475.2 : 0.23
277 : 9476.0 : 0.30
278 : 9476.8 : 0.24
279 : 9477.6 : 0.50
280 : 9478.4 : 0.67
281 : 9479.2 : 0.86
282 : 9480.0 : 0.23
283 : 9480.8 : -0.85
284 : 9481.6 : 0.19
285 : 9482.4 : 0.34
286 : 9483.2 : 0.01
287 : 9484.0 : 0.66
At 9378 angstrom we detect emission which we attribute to Mg II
